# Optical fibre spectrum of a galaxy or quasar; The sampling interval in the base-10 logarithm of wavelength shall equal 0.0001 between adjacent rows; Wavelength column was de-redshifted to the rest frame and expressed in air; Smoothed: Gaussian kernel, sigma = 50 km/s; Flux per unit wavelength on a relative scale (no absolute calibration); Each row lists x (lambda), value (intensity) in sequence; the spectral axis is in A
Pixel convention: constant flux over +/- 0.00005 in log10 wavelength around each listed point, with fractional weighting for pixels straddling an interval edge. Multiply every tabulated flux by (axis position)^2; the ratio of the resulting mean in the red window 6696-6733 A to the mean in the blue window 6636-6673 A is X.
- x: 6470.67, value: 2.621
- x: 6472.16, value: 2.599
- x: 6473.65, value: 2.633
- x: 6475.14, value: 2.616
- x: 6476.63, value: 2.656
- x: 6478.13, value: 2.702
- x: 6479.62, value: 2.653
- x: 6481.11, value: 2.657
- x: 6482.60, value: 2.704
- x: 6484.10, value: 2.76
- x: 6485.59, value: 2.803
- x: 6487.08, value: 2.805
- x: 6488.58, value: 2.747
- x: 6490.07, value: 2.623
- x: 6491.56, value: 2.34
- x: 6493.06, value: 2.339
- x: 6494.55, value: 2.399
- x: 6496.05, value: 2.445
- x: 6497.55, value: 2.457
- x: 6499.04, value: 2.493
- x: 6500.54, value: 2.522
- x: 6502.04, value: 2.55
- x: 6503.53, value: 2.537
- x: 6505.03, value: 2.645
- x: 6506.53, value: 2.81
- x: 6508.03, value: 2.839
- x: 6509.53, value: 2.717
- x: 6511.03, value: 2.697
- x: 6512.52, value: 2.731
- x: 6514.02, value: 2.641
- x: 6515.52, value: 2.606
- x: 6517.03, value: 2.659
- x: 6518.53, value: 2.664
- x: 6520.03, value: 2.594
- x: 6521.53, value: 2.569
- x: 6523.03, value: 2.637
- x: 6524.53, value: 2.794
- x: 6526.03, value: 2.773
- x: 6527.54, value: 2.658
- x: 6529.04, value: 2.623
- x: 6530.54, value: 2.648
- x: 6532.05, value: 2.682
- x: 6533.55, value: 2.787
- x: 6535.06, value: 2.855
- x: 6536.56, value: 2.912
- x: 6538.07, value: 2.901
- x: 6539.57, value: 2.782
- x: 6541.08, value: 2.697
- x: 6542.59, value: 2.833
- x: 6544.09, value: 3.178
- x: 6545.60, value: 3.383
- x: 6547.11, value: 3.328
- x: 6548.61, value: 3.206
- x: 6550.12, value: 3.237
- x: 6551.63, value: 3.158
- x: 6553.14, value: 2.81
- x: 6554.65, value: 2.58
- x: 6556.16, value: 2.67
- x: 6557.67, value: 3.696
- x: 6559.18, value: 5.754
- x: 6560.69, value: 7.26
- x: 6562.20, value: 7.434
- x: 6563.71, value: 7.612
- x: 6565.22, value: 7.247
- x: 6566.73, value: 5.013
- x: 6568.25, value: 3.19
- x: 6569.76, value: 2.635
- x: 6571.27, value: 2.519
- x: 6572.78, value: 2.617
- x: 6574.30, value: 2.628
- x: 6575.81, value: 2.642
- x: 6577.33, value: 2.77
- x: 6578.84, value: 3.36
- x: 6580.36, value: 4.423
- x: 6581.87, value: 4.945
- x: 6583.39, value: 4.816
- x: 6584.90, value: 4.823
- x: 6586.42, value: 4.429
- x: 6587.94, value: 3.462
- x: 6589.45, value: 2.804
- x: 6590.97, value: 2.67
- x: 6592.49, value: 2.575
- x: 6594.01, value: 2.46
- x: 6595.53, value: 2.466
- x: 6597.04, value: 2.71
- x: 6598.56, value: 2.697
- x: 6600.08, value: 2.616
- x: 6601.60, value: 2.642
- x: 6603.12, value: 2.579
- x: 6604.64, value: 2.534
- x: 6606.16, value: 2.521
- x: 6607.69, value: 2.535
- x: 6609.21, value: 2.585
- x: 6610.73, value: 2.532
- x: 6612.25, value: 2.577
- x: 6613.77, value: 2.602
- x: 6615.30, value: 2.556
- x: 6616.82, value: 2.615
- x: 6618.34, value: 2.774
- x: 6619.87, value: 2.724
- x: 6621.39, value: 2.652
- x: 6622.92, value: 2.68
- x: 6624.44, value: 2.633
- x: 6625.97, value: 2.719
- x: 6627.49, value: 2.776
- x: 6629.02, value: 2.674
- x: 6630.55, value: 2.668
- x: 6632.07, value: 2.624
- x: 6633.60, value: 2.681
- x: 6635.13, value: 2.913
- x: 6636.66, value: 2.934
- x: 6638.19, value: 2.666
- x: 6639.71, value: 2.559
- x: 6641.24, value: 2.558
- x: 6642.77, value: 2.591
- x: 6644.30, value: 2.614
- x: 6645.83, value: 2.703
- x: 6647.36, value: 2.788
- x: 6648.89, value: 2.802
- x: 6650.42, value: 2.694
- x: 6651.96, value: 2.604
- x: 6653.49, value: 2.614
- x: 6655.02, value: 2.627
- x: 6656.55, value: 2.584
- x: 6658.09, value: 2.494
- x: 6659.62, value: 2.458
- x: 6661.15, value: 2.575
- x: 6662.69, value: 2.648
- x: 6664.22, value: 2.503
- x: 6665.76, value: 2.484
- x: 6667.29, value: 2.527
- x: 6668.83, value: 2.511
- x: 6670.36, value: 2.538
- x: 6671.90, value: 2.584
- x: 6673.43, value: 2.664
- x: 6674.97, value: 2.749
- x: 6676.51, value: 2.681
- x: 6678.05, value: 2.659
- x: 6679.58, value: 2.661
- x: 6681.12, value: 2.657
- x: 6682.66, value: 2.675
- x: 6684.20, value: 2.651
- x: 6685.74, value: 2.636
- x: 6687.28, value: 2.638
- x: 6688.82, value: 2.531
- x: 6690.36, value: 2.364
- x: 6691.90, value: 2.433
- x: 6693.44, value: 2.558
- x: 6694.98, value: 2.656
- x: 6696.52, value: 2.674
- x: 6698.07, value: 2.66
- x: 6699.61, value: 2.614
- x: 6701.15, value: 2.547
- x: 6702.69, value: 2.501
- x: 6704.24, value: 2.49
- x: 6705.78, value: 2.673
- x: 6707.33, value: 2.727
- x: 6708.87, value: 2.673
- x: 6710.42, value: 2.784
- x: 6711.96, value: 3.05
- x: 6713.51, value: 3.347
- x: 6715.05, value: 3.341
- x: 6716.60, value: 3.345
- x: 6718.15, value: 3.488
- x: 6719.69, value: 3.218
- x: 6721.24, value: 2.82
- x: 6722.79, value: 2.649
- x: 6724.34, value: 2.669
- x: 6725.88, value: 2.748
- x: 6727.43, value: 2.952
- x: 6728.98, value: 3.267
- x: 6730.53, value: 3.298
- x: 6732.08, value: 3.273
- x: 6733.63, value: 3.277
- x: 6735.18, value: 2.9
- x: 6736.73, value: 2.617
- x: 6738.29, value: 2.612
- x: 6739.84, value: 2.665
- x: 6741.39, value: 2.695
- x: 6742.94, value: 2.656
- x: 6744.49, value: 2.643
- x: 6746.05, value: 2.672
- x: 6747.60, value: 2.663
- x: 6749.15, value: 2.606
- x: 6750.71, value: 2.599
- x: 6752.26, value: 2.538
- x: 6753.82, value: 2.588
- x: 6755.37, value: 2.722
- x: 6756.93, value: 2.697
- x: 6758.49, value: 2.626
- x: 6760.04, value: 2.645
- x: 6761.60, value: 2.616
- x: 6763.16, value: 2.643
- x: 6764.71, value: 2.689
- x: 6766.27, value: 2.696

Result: 1.14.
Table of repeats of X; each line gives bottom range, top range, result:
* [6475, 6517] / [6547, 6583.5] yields 1.58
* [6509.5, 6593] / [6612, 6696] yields 0.79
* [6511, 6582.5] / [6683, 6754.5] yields 0.86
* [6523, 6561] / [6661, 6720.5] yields 0.90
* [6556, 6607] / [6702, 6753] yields 0.80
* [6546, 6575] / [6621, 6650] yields 0.67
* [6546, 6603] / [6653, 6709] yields 0.72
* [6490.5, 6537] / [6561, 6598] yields 1.50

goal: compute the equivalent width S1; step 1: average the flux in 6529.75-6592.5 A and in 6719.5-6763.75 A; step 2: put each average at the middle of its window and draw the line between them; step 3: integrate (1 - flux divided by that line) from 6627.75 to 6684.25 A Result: 9.9 A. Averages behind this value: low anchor 3.68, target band 2.64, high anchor 2.77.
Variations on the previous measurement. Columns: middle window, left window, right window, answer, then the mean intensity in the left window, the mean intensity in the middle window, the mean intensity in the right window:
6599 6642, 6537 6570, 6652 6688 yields 7.44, 4.04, 2.65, 2.6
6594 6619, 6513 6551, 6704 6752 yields 2.26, 2.83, 2.59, 2.89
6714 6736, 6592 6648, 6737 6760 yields -3.75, 2.64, 3.09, 2.64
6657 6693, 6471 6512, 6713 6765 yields 2.69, 2.62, 2.58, 2.85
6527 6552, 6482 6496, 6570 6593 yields 1.00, 2.6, 2.93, 3.42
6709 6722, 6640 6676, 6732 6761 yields -2.33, 2.6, 3.15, 2.71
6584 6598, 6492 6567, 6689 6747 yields -0.31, 3.23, 3.17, 2.82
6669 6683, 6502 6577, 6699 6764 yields 1.44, 3.28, 2.65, 2.81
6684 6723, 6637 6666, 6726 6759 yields -0.86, 2.62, 2.78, 2.79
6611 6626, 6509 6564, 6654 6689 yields 1.11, 3.26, 2.65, 2.6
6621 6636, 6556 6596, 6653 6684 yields 2.43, 4.06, 2.7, 2.6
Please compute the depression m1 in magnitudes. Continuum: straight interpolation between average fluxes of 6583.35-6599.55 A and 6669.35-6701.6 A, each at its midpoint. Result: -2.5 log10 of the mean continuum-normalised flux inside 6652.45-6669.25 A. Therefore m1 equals 0.087 mag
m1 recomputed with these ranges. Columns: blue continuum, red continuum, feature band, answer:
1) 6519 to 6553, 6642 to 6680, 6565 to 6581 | -0.22 mag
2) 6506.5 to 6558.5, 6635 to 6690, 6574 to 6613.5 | -0.12 mag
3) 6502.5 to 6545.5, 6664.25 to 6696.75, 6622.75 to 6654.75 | -0.02 mag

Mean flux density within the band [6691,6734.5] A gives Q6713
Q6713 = 2.88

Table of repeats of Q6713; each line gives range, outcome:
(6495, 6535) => 2.65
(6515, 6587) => 3.52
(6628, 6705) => 2.62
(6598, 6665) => 2.64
